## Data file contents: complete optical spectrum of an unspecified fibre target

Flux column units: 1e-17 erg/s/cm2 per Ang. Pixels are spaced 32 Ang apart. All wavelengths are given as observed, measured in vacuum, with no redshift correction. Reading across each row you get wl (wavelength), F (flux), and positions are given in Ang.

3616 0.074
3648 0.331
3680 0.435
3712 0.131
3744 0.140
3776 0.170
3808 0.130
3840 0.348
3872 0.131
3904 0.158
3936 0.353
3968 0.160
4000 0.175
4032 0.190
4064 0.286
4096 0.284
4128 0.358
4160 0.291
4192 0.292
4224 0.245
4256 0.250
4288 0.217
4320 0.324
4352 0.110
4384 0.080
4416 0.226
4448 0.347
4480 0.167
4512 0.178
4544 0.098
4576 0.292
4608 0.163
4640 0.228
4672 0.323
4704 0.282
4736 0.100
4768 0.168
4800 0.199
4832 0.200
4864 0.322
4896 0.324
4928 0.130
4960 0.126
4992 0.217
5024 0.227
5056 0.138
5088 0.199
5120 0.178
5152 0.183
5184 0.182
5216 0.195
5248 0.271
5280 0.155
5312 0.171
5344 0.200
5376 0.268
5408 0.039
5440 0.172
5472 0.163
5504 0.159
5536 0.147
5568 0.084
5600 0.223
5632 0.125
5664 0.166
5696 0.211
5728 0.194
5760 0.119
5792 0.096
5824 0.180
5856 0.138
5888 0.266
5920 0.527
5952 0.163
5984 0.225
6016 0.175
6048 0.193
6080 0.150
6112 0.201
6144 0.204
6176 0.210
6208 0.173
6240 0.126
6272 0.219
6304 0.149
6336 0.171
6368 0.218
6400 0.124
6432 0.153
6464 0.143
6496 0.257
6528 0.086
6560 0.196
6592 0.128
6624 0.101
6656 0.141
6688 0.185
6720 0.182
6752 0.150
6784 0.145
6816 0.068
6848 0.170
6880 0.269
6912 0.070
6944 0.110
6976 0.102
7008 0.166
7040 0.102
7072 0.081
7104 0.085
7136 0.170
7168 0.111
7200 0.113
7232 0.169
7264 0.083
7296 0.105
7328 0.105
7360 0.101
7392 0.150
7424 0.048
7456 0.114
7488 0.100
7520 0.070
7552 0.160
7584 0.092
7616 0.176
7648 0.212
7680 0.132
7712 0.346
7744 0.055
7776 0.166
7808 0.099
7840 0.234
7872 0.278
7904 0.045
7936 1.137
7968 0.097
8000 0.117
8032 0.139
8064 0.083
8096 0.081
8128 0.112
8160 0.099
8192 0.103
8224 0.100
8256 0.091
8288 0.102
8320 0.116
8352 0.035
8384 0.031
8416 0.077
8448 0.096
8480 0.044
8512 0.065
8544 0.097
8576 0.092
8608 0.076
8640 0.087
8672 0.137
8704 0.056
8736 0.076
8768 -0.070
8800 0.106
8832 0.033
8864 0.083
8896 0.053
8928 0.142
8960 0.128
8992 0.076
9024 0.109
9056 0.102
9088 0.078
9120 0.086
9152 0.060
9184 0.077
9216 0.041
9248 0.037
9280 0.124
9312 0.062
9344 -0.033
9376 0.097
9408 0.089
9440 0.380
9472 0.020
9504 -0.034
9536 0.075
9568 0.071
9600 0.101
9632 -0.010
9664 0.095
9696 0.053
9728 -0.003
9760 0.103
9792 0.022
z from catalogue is 0.58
